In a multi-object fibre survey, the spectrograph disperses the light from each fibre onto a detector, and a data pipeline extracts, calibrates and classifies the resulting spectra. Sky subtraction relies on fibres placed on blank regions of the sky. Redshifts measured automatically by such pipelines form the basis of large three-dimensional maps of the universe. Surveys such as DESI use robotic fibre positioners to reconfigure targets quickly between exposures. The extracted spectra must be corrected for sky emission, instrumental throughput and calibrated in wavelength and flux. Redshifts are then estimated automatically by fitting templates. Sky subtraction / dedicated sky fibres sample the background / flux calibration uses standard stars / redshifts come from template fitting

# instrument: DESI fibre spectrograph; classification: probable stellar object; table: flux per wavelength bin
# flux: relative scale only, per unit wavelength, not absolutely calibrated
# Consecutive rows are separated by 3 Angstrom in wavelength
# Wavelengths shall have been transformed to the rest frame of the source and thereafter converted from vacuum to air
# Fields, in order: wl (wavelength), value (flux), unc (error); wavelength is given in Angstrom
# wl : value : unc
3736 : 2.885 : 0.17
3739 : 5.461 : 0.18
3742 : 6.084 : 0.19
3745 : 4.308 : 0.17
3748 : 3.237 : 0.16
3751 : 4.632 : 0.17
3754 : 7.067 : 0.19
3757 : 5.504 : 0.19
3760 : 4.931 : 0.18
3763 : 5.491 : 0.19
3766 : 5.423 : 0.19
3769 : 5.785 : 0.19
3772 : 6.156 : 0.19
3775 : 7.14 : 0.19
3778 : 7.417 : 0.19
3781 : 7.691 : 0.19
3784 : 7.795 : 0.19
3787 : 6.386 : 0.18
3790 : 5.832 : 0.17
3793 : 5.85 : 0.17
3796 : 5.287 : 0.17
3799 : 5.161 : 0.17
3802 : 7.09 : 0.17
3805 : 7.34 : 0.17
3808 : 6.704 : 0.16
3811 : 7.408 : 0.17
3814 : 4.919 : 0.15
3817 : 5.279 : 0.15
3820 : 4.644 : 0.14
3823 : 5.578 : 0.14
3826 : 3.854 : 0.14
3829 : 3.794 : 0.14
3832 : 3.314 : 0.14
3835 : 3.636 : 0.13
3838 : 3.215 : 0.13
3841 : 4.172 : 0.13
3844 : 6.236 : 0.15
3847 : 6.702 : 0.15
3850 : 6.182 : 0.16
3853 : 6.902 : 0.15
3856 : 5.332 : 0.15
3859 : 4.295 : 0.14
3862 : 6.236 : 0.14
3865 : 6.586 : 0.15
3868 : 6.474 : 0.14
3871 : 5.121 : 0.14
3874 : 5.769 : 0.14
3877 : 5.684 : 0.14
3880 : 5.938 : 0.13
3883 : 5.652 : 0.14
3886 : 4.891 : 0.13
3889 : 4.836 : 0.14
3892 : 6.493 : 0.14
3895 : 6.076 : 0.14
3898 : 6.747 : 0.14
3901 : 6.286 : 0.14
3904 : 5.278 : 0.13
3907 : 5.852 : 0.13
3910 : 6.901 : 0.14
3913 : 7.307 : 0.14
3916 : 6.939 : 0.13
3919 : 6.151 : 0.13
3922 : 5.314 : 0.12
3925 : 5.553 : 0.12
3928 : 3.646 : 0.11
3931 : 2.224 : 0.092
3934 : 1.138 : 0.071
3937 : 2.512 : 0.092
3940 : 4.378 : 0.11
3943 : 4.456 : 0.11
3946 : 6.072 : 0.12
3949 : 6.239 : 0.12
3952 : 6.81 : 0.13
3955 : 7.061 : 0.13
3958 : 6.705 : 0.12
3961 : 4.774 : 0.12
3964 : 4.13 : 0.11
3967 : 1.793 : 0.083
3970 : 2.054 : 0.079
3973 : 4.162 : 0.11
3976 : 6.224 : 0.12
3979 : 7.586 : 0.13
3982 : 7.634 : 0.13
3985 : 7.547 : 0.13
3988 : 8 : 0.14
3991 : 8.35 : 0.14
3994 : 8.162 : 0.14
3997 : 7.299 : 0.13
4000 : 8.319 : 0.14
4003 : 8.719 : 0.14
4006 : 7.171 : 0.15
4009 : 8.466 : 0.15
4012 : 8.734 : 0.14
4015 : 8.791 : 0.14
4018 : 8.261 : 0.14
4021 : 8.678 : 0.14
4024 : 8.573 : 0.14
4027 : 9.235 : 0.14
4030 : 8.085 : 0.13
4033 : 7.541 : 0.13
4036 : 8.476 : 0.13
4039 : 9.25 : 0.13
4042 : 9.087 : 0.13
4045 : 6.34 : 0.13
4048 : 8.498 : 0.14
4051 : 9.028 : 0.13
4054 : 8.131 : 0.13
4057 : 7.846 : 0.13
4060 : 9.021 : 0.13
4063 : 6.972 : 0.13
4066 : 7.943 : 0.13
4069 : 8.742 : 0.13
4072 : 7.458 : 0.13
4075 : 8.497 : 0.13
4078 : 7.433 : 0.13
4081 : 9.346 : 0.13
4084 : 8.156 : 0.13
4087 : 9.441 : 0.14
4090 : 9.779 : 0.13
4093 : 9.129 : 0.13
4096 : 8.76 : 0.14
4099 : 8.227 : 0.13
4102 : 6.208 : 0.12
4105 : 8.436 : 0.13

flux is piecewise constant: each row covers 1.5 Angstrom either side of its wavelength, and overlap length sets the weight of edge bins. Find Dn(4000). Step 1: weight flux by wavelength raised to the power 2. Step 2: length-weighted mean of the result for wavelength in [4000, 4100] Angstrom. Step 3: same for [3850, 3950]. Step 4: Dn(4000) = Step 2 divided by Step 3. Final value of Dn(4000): 1.7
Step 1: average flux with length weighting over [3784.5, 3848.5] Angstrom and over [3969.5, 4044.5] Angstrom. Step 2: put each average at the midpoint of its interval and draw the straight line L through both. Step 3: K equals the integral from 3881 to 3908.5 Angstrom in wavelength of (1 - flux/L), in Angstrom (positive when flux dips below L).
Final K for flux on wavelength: 2.6 Angstrom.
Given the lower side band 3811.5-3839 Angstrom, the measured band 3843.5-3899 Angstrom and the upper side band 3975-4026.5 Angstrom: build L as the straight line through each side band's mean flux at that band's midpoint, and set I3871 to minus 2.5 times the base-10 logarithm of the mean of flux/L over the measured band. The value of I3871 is -0.11 mag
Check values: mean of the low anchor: 4.38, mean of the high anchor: 8.07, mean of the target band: 5.89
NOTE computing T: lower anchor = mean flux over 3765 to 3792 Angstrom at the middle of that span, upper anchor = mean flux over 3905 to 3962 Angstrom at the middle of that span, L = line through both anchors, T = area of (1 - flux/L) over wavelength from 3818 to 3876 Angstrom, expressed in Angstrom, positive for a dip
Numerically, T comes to 8.13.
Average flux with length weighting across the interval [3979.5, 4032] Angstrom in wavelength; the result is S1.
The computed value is 8.22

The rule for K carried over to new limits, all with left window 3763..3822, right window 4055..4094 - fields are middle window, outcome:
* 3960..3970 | 5.7 Angstrom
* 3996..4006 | -0.2 Angstrom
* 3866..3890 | 4.6 Angstrom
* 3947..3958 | 1.2 Angstrom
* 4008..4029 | -1.8 Angstrom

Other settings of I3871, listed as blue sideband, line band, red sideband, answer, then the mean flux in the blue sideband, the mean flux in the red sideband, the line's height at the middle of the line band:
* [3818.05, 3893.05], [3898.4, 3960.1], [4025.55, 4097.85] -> 0.186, 5.25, 8.42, 6.39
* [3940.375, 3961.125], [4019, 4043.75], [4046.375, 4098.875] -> -0.127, 6.01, 8.47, 7.64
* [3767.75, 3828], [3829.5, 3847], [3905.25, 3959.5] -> 0.336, 6.15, 5.29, 5.89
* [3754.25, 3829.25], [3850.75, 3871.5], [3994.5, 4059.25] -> 0.135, 5.99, 8.32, 6.68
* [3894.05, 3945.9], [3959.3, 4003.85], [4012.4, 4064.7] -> 0.099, 5.12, 8.35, 6.8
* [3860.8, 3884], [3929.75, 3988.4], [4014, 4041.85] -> 0.427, 5.93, 8.57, 7.4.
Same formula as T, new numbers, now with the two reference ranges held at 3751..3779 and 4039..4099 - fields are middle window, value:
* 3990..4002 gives -0.32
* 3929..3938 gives 6.52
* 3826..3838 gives 5.44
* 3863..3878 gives 1.96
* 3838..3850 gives 2.14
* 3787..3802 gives 1.11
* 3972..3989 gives 1.79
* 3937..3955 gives 4.81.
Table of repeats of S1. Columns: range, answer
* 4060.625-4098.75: 8.48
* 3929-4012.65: 5.91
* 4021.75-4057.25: 8.37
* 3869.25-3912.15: 5.85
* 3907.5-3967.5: 5.07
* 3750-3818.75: 6.19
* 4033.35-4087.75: 8.28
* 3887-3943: 5.18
